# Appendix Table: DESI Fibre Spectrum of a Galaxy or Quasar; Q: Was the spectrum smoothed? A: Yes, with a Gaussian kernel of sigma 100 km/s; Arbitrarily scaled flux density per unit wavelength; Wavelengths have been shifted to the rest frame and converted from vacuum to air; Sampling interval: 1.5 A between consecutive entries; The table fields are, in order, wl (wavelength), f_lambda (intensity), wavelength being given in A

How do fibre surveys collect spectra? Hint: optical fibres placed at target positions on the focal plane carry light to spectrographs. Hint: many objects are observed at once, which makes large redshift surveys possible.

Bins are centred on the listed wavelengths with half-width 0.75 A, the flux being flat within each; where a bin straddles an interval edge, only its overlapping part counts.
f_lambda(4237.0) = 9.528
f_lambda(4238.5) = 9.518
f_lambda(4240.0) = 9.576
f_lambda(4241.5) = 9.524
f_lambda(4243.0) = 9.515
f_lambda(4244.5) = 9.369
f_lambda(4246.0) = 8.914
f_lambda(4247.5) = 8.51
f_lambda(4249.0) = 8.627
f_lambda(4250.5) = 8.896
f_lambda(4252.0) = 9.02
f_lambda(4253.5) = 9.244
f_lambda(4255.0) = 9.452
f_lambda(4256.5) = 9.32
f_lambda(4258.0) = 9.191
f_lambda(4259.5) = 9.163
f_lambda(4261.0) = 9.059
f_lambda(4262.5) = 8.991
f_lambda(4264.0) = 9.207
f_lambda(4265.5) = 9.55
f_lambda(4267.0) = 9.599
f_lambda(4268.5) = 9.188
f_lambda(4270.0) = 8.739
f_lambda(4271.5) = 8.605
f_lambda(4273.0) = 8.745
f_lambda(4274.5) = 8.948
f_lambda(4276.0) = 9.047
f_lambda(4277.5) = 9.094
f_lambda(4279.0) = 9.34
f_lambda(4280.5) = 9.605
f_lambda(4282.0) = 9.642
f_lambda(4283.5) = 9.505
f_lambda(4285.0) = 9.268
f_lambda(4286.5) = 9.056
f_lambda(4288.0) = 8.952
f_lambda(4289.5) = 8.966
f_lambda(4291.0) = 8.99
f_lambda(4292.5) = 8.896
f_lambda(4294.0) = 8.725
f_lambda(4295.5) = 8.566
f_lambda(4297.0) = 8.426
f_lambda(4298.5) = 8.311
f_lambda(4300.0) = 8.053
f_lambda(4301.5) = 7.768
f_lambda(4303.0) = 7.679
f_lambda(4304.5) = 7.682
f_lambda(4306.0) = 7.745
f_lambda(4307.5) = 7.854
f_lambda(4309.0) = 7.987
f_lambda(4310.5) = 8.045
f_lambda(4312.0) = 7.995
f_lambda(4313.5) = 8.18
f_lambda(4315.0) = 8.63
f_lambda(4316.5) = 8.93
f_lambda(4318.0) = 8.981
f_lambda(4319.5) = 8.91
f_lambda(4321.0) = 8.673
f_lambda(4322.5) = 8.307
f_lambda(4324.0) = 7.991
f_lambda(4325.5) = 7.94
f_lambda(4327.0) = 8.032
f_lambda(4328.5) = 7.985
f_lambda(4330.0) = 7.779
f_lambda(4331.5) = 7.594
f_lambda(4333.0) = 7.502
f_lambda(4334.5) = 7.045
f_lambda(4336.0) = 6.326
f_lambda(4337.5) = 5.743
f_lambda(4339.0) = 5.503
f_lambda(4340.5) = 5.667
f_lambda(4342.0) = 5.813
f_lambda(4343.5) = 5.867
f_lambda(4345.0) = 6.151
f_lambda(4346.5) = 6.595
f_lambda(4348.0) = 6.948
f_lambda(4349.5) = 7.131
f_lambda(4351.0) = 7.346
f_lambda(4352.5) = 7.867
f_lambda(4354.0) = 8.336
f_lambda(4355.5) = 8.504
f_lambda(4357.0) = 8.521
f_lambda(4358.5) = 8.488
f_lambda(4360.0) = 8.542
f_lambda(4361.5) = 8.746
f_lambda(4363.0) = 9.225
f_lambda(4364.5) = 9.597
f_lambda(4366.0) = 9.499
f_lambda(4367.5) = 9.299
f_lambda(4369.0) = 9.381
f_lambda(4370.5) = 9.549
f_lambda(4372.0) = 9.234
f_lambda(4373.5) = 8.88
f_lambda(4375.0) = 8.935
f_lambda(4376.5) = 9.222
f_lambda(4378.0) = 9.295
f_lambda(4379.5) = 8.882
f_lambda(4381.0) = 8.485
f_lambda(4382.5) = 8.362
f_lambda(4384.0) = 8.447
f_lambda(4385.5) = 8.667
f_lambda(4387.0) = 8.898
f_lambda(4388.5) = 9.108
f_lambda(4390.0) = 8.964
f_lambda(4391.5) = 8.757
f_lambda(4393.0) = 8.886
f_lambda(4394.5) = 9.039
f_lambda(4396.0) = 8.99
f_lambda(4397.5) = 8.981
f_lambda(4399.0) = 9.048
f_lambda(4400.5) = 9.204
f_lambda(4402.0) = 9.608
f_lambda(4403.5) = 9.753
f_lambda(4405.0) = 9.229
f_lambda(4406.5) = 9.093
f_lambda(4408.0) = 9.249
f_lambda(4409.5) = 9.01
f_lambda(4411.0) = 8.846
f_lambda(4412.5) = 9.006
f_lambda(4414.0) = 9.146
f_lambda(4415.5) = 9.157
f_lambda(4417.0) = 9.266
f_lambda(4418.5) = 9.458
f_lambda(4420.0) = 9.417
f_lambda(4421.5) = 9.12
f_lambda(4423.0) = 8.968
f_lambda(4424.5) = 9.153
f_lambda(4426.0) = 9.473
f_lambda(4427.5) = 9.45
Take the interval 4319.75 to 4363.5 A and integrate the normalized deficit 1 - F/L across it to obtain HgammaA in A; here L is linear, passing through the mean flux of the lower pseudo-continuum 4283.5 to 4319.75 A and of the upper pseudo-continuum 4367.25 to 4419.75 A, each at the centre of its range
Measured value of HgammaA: 6.3 A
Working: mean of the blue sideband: 8.46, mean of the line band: 7.46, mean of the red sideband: 9.07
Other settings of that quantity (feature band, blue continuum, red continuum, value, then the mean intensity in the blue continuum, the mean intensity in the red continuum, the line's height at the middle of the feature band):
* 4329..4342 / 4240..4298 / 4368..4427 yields 3.5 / 9.09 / 9.08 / 9.09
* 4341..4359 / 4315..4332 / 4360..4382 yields 3.1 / 8.31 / 9.13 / 8.77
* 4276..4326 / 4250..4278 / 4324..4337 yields -2.1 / 9.11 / 7.52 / 8.22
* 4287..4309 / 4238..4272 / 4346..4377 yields 1.5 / 9.17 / 8.57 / 8.93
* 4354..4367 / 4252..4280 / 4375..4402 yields 0.1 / 9.14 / 8.92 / 8.97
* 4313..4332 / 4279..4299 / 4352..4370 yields 1.3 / 9.01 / 8.86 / 8.94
